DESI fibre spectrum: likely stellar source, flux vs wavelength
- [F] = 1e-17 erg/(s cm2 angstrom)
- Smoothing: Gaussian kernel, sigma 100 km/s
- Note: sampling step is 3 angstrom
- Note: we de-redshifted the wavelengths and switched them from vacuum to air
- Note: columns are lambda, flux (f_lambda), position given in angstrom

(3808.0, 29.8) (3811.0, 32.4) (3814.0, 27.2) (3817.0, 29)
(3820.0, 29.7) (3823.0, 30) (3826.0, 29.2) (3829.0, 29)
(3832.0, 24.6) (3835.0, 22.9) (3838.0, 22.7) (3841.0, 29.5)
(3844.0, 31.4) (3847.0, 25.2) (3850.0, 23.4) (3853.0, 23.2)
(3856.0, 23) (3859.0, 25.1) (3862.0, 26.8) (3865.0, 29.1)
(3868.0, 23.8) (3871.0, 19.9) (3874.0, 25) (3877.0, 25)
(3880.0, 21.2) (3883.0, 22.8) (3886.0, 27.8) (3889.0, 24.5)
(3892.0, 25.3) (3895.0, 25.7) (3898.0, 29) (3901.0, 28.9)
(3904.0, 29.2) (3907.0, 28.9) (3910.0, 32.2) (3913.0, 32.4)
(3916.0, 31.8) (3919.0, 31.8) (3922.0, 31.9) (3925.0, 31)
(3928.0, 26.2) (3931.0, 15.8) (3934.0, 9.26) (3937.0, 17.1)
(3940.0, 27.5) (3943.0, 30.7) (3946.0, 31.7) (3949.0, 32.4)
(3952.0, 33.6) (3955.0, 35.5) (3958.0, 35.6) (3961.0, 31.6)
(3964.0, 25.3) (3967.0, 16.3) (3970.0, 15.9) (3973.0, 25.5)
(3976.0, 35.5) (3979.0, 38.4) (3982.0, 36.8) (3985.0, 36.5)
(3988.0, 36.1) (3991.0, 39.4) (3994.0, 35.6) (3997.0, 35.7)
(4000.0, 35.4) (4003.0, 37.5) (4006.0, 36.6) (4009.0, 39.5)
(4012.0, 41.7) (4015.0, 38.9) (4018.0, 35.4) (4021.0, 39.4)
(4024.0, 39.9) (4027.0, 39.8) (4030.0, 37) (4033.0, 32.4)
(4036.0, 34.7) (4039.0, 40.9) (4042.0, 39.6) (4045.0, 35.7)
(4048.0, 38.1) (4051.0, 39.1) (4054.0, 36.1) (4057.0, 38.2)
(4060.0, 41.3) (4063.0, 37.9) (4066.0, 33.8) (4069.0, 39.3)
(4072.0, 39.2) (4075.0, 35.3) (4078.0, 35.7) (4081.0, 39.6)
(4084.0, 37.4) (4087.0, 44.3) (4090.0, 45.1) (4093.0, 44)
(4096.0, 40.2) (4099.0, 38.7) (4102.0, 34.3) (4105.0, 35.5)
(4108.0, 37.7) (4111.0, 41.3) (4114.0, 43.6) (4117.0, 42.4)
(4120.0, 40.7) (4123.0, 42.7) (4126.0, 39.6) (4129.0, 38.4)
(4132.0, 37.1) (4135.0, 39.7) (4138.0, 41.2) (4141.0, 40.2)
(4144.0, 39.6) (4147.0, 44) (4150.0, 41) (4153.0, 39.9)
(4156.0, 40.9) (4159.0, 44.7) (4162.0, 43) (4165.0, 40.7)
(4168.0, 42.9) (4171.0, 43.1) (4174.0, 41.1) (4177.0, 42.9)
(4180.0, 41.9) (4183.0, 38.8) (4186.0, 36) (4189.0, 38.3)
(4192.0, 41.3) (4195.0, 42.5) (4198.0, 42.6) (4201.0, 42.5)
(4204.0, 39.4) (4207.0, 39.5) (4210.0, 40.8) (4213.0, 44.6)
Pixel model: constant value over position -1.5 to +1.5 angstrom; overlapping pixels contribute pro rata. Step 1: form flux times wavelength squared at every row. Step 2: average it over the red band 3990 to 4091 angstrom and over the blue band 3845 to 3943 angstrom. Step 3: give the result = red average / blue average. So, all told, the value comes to 1.59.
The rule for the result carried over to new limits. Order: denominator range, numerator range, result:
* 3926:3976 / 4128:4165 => 1.73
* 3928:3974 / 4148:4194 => 1.79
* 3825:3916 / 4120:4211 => 1.80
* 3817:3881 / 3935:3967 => 1.19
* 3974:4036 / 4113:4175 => 1.19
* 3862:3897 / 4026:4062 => 1.66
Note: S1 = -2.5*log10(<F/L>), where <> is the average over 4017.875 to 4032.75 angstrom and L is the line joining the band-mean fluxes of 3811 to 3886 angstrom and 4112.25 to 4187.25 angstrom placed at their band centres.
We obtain -0.10 mag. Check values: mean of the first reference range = 26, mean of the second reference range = 41.1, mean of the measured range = 38.1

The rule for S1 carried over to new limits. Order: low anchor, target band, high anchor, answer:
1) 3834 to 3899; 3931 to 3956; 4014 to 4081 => 0.161 mag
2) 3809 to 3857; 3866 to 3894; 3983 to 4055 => 0.231 mag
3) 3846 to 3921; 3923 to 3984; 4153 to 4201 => 0.091 mag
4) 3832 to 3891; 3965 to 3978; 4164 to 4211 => 0.256 mag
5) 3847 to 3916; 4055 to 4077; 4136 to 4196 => -0.056 mag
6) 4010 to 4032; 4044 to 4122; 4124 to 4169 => 0.020 mag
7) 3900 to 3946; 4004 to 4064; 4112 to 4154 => -0.115 mag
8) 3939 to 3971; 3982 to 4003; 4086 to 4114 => -0.149 mag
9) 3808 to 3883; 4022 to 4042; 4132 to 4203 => -0.084 mag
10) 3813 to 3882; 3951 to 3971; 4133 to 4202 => 0.125 mag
